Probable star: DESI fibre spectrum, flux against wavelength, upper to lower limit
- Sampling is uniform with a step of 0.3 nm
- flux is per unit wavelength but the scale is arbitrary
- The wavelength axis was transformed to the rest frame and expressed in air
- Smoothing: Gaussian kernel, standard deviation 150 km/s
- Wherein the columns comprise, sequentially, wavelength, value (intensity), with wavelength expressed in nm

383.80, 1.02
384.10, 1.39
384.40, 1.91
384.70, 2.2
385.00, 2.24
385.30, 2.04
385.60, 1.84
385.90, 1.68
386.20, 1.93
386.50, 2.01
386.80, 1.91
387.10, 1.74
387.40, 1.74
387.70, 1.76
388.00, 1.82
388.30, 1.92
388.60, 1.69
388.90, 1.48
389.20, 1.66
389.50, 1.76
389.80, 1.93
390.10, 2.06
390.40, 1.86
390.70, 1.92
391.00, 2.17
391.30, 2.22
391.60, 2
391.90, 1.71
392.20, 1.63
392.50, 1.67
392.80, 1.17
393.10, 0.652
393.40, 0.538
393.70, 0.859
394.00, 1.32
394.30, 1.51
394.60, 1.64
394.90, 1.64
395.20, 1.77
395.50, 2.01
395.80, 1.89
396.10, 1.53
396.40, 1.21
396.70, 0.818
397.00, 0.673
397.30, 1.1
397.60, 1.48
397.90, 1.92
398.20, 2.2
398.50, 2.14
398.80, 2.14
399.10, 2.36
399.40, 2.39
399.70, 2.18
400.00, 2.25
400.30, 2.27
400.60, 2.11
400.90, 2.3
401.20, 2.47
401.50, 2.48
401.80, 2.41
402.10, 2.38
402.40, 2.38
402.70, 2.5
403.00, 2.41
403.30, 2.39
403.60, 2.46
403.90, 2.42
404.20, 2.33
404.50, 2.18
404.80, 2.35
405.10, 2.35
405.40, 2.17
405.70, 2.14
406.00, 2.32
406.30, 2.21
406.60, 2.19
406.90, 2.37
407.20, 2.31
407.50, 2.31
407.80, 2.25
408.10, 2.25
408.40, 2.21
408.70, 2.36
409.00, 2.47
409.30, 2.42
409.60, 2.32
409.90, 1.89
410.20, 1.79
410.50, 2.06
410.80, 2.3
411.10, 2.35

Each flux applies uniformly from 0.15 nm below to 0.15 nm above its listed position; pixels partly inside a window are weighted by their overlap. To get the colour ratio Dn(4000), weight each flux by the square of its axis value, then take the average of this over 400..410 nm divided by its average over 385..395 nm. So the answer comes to 1.48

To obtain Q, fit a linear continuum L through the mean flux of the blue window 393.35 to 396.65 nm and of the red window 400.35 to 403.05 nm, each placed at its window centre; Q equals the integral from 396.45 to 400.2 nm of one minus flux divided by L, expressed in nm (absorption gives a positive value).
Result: 0.292 nm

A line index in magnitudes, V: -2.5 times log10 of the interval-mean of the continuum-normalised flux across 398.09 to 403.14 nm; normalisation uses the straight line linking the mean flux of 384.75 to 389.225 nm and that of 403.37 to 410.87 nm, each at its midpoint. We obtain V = -0.09 mag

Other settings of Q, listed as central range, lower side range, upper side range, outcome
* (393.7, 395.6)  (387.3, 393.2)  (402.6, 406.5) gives 0.348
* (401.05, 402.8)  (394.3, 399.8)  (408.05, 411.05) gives -0.482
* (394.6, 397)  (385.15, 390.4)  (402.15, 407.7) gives 0.642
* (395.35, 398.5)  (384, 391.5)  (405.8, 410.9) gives 0.810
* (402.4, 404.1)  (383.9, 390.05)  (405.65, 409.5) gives -0.177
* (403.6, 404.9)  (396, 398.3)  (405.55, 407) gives -0.188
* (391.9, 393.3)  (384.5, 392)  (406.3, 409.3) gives 0.482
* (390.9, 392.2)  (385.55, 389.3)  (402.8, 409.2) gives -0.051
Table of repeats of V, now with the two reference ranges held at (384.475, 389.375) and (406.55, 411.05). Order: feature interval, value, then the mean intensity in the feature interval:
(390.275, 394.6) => 0.27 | 1.52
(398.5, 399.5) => -0.10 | 2.27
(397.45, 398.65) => 0.06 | 1.93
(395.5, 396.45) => 0.21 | 1.65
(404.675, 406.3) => -0.04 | 2.26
